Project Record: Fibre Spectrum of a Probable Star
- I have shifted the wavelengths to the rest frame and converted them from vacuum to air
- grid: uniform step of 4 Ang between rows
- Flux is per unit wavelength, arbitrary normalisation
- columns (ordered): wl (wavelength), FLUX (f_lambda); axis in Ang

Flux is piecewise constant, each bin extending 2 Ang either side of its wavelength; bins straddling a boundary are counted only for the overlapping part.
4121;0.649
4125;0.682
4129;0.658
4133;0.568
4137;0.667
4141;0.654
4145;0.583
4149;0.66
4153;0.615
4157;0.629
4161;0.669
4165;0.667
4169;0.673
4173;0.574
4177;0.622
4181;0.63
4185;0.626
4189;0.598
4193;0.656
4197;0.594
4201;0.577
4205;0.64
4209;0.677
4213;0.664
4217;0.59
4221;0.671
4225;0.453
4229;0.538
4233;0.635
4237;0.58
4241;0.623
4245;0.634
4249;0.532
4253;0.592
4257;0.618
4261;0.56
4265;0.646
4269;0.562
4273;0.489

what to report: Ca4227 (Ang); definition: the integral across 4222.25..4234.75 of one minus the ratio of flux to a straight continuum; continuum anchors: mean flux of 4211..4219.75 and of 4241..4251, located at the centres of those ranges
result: 1.3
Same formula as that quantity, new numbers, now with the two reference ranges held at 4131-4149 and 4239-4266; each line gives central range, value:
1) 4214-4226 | 0.3 Ang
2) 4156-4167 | -0.7 Ang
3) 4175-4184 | -0.2 Ang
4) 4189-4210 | -0.5 Ang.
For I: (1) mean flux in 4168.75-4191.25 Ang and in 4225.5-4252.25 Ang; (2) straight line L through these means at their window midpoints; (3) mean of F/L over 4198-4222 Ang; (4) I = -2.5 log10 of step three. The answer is -0.060 mag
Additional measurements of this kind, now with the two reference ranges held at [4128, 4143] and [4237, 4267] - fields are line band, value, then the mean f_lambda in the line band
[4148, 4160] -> -0.01 mag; 0.635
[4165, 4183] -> -0.01 mag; 0.629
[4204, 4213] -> -0.08 mag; 0.662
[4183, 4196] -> -0.01 mag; 0.624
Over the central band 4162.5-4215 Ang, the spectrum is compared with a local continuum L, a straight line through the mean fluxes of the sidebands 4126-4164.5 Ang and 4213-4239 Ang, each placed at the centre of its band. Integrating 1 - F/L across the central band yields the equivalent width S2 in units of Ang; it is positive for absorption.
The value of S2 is -2.0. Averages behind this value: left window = 0.636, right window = 0.584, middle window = 0.631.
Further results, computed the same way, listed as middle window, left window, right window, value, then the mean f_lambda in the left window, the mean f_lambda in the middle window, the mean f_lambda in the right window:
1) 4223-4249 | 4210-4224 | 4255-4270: 1.8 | 0.631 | 0.574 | 0.599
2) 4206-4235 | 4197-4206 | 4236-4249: -0.2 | 0.602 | 0.605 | 0.602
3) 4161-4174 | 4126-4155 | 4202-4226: -0.4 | 0.631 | 0.648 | 0.621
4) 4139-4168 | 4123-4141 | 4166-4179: -0.3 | 0.645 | 0.641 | 0.626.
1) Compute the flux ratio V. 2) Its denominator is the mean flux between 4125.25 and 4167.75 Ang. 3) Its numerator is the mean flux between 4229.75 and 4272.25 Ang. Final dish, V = 0.9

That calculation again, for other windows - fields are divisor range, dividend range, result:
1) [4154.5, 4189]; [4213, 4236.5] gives 0.92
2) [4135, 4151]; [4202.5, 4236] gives 0.95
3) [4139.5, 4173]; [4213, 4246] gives 0.93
